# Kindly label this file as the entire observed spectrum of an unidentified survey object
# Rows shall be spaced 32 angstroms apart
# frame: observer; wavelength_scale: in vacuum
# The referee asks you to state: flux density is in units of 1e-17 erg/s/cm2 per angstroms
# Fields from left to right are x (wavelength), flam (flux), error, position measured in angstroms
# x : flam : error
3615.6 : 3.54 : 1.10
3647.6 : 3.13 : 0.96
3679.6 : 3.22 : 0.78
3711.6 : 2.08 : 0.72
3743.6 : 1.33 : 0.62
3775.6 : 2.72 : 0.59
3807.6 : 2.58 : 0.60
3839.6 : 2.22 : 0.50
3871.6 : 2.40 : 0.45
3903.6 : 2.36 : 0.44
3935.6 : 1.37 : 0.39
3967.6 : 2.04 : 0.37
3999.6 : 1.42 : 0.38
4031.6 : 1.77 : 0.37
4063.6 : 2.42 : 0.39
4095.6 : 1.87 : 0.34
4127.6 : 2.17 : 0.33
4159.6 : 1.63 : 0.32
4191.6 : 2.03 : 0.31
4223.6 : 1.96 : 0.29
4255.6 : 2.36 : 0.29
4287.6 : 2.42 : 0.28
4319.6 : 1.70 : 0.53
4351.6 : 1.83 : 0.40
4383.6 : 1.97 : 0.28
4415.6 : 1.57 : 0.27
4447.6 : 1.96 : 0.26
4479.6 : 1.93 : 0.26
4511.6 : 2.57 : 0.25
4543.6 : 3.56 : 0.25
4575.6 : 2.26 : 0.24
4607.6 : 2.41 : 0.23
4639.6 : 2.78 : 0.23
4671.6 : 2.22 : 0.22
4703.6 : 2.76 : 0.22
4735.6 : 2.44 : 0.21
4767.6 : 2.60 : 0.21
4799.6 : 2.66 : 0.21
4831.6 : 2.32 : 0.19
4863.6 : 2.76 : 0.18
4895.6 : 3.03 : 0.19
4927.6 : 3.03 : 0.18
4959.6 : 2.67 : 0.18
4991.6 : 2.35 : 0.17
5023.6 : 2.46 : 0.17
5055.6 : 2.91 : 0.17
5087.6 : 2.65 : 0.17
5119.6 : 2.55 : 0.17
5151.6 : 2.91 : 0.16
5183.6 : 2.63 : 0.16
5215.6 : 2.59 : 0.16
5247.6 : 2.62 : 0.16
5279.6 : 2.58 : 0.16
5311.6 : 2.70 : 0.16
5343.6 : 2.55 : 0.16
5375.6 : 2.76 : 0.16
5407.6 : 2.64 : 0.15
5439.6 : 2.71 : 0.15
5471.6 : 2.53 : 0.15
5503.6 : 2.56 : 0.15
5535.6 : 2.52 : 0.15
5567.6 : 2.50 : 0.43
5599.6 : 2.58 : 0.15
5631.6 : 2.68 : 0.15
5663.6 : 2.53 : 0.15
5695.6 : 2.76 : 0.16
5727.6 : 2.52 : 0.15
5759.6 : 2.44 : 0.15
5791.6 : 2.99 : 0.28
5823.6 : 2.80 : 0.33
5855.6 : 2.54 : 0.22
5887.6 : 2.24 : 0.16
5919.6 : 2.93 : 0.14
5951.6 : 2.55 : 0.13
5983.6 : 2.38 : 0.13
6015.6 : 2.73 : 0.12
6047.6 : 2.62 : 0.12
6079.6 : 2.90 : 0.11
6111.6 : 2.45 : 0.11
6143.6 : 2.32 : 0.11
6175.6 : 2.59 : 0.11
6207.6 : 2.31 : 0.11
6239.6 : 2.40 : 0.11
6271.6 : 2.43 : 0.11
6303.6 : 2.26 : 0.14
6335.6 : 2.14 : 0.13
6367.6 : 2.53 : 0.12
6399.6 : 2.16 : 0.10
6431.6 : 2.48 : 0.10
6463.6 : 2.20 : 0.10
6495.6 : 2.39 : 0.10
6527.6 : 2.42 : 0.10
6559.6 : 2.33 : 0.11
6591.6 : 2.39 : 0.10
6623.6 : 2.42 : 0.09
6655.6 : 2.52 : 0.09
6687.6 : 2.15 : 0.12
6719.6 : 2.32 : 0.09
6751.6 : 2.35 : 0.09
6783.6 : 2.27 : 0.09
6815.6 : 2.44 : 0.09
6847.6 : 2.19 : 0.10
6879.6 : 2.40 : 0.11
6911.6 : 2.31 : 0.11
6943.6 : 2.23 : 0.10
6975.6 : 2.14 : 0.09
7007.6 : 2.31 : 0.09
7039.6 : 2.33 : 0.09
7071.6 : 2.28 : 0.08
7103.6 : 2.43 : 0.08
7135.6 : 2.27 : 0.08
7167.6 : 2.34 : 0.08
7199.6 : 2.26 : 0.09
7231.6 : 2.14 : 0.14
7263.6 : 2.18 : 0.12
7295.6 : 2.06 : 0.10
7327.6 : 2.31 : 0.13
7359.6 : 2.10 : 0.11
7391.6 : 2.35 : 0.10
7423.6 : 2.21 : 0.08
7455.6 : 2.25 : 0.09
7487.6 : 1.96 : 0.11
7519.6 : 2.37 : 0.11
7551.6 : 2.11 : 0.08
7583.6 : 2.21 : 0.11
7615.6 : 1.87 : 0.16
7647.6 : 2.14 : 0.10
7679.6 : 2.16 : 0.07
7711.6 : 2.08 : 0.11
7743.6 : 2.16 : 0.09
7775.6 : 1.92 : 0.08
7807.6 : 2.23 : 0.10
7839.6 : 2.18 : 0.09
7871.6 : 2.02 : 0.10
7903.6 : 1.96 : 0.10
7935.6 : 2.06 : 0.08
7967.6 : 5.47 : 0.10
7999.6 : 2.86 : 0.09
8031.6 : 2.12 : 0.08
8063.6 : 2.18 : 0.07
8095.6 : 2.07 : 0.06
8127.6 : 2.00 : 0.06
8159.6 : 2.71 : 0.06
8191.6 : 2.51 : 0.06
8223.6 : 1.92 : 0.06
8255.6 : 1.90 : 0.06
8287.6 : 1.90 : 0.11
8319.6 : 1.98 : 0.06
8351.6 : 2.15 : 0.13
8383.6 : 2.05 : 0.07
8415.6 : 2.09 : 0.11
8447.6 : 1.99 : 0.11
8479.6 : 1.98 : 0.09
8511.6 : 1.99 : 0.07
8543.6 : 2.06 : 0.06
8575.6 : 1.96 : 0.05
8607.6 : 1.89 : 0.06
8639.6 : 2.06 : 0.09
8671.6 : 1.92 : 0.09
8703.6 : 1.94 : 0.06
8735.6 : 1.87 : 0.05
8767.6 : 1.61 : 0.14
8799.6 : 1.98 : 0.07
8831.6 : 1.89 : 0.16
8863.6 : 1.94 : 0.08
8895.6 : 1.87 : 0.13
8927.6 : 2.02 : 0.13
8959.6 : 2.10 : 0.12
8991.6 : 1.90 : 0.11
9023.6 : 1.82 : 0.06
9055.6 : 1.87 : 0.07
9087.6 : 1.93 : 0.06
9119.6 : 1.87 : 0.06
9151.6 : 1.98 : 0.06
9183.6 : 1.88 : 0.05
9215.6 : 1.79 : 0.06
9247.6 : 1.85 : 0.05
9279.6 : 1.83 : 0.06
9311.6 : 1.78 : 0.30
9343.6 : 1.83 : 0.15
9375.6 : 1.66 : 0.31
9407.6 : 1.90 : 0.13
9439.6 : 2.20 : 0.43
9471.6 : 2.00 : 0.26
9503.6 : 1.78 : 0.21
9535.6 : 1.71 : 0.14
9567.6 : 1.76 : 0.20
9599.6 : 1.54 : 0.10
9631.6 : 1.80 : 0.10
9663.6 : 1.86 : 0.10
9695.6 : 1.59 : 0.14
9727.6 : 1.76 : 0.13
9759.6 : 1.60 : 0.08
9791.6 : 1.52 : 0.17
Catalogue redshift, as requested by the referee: 0.21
